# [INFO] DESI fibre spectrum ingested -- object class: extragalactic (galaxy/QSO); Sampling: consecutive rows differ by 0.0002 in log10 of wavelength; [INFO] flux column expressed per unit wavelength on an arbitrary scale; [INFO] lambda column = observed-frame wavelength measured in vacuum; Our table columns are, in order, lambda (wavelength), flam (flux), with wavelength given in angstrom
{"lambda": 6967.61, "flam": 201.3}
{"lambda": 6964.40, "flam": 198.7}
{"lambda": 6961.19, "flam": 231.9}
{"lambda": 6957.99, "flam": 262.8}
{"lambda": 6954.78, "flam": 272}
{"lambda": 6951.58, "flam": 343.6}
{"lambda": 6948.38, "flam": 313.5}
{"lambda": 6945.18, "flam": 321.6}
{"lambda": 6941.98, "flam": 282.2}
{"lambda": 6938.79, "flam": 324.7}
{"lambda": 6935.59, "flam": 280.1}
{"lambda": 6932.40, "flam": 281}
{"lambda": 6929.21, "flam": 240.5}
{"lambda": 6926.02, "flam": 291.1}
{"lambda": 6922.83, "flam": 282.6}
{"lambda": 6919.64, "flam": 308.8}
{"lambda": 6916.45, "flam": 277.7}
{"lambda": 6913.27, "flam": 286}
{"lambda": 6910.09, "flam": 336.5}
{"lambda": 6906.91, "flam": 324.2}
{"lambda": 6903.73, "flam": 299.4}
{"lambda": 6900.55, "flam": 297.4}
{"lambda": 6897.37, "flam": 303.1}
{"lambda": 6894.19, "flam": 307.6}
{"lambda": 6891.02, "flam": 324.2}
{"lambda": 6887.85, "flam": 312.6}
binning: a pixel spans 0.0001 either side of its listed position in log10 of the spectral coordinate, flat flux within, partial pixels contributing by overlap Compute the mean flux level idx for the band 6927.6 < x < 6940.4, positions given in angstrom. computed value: 282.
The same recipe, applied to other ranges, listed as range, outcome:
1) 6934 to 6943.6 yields 296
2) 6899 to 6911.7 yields 314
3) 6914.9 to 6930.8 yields 280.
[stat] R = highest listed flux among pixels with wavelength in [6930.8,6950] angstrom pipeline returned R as 324.7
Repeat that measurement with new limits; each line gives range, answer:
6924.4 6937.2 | 291.1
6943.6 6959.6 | 343.6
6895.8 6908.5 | 324.2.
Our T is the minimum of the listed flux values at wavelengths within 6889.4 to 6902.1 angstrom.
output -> 297.4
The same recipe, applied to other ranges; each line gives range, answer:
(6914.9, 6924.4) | 277.7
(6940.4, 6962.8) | 231.9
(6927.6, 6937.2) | 240.5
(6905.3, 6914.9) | 286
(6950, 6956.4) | 272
